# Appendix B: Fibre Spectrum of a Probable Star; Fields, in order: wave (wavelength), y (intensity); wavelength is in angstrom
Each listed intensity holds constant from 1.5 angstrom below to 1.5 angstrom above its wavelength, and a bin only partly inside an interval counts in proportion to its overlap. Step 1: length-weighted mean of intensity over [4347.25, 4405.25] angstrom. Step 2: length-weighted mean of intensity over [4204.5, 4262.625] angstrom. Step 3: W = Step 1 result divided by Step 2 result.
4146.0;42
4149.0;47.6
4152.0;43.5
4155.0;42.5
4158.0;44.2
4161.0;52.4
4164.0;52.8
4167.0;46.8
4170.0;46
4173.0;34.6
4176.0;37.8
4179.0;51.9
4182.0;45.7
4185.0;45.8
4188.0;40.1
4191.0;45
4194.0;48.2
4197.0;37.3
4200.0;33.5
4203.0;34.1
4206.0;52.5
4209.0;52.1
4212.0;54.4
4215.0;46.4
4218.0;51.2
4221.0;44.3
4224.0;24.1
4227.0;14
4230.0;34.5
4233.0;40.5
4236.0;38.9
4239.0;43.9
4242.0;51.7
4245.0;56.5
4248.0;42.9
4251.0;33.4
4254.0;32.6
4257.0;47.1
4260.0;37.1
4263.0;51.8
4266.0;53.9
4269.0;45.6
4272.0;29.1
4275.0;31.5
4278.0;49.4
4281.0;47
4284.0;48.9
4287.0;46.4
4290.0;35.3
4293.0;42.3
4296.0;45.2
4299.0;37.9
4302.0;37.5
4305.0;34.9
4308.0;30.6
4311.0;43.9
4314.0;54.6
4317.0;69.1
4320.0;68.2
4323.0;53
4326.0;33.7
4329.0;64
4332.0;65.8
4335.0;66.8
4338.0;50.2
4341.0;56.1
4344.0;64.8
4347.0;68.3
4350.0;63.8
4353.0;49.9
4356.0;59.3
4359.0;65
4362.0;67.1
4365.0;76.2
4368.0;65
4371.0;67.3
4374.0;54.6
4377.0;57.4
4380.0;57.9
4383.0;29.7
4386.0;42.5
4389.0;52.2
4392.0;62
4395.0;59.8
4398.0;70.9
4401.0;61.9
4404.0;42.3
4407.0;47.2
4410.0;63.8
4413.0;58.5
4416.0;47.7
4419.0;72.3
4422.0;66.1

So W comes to 1.4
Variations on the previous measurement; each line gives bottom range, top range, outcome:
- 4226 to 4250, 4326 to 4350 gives 1.49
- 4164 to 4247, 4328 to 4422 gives 1.38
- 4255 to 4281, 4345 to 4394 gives 1.36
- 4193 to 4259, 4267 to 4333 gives 1.11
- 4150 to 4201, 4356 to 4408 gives 1.31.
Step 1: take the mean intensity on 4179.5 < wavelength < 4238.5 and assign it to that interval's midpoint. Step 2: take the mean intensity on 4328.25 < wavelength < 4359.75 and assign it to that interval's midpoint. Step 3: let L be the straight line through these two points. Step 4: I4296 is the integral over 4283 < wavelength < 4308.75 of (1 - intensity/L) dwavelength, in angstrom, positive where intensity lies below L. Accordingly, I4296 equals 6.7 angstrom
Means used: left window 41.4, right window 61.1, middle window 40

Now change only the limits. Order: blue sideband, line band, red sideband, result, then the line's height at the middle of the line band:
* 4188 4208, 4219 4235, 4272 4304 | 3.61 angstrom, 41.7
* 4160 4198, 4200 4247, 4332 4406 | 5.73 angstrom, 48.2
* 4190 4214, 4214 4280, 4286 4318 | 4.45 angstrom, 43.9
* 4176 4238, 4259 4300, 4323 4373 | 6.75 angstrom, 51.7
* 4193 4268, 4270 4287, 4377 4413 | 1.48 angstrom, 45.7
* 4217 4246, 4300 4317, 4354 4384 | 2.82 angstrom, 51.1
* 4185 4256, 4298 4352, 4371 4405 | -4.15 angstrom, 49.6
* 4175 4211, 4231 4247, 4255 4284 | -0.75 angstrom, 43.8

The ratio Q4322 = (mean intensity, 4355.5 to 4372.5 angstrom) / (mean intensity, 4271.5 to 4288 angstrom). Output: 1.57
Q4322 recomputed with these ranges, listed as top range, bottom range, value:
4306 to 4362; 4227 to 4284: 1.36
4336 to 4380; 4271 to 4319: 1.43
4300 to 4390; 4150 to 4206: 1.27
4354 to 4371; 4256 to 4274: 1.51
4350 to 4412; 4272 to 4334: 1.24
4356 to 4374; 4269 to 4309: 1.66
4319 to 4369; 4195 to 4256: 1.48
